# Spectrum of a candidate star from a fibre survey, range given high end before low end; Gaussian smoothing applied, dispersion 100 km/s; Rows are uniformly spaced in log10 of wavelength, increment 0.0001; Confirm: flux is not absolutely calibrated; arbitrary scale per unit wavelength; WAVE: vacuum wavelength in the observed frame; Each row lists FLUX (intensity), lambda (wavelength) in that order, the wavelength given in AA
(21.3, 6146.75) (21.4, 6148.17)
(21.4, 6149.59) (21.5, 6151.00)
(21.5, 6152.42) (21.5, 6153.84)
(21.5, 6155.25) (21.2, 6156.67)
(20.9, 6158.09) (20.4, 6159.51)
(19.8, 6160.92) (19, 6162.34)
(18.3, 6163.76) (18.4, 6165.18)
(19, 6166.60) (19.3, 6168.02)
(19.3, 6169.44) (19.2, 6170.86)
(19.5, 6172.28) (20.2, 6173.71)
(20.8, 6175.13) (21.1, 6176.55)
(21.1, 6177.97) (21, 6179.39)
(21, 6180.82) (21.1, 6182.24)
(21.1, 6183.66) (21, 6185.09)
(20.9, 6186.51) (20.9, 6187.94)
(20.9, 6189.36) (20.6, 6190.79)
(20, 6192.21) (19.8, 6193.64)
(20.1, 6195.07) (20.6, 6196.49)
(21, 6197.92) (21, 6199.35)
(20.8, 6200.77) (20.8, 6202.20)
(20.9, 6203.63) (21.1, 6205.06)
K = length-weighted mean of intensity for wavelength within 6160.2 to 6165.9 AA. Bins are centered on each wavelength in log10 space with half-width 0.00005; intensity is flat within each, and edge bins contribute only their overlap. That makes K 18.9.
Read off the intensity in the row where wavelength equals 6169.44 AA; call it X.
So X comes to 19.3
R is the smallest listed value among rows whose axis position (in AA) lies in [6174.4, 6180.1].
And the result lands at 20.8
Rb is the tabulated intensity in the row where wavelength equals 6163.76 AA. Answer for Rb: 18.3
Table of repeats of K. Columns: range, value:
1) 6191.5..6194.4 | 19.9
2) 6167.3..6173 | 19.3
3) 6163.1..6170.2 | 18.9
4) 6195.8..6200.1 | 20.9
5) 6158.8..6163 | 19.8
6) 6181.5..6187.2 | 21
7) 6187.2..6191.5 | 20.8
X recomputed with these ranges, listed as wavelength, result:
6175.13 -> 20.8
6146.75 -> 21.3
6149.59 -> 21.4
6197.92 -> 21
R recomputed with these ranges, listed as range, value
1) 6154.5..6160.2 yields 20.4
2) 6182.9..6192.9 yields 20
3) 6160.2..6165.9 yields 18.3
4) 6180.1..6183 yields 21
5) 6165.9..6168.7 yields 19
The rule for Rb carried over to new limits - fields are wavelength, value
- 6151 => 21.5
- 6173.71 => 20.2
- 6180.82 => 21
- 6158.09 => 20.9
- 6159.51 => 20.4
